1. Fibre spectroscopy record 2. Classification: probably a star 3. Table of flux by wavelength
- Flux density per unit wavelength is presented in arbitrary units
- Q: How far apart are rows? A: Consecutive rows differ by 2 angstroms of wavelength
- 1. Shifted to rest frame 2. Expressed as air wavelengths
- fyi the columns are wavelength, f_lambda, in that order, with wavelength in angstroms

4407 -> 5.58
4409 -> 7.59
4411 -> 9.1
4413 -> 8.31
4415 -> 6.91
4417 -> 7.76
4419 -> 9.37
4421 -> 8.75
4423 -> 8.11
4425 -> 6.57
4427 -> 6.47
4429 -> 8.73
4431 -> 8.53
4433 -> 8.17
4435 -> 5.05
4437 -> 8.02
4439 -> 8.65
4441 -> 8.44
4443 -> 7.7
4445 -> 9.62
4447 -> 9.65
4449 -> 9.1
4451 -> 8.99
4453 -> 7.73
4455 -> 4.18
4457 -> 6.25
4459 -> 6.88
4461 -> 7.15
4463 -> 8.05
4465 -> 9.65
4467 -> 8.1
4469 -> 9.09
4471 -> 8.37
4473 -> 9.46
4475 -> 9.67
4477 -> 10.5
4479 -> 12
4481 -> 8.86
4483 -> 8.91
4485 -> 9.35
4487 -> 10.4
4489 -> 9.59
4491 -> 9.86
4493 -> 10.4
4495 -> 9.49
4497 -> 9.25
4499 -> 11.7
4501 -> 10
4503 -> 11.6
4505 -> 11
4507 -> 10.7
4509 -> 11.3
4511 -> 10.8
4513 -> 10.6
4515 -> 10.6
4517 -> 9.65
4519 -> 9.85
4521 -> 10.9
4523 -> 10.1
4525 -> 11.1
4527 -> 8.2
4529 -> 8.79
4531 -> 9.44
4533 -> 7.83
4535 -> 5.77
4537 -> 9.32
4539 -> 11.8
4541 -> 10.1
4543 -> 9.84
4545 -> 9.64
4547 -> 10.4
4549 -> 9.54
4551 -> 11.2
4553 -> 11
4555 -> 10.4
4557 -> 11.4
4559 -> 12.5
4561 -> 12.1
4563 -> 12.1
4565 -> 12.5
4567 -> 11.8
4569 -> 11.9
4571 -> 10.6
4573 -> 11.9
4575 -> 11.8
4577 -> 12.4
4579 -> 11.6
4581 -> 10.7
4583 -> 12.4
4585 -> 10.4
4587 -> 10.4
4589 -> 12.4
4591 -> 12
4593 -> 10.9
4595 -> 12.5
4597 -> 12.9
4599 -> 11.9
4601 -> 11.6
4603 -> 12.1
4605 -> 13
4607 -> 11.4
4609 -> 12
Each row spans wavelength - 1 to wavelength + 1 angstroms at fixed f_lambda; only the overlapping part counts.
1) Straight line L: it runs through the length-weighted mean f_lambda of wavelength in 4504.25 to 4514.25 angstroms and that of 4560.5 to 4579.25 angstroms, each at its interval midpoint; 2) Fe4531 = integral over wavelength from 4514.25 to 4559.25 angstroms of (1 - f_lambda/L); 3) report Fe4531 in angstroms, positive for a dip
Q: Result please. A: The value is 5.6 angstroms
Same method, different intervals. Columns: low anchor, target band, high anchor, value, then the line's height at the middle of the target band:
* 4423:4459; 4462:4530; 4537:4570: -4.18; 9.38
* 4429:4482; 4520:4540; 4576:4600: 1.80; 10.3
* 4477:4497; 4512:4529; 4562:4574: 0.99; 10.7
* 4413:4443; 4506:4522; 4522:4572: -1.46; 9.67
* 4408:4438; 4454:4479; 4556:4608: 1.91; 8.92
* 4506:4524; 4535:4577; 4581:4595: 0.17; 11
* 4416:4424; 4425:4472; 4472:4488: 6.40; 9.16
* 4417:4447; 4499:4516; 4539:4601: -1.72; 9.88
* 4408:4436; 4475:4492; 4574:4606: -1.18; 9.28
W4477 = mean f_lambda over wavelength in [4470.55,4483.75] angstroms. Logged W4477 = 9.75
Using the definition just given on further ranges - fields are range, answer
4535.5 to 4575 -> 11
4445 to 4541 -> 9.41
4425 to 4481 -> 8.28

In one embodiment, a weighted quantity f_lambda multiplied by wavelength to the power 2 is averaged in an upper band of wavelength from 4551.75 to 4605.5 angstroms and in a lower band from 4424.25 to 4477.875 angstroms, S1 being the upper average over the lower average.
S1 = 1.5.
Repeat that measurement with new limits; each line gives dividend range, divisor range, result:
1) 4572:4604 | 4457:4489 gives 1.37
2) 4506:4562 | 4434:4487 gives 1.24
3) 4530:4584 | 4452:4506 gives 1.22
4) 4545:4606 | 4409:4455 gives 1.53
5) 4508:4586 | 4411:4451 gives 1.37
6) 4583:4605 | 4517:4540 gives 1.29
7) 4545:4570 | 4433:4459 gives 1.53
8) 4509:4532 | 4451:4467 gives 1.41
